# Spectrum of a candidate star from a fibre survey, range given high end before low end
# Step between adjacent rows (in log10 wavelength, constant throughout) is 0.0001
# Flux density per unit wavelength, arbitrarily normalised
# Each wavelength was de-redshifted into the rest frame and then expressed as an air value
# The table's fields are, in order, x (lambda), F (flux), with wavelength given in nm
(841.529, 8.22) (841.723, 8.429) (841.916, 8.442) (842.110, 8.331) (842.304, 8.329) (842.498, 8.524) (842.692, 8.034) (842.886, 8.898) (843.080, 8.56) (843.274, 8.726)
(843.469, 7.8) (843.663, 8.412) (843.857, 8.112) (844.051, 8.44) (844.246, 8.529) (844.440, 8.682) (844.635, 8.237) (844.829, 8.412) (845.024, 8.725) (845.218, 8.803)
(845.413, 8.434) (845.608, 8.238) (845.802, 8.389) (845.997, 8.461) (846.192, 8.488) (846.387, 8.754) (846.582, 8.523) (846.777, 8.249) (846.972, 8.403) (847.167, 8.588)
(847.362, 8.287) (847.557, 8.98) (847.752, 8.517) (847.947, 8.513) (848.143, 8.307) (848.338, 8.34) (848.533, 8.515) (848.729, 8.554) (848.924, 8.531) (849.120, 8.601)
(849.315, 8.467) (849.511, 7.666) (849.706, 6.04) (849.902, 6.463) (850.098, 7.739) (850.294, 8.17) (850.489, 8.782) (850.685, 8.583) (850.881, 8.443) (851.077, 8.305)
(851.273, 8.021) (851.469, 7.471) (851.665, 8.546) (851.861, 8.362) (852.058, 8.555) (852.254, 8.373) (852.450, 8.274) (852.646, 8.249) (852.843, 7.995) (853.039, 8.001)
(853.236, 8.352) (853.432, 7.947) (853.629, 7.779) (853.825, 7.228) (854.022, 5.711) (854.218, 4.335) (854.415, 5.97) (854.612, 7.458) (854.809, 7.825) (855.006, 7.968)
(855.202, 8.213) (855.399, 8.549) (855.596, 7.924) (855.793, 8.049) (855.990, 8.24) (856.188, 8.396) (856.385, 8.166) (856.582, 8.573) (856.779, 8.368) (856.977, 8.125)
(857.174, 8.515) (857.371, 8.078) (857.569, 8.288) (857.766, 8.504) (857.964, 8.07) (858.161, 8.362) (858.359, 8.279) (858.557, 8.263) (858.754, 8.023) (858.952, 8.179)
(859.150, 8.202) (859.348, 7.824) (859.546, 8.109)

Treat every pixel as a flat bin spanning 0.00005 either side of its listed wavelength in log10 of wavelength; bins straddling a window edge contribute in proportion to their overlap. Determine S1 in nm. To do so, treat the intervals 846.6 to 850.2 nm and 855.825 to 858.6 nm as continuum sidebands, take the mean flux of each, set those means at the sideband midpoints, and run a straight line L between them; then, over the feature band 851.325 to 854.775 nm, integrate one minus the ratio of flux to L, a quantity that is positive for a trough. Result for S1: 0.27 nm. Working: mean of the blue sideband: 8.16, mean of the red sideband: 8.29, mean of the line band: 7.57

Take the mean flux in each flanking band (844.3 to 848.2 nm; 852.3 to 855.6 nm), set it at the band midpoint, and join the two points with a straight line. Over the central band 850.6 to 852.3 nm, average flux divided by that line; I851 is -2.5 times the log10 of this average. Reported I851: -0.06 mag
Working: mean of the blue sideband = 8.5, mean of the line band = 8.29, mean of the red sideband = 7.52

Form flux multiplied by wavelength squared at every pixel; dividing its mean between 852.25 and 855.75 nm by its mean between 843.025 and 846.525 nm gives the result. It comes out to 0.91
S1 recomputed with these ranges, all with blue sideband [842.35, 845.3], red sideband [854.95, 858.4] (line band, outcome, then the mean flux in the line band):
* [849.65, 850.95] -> 0.09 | 7.78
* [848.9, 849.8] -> 0.06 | 7.82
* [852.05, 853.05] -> 0.01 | 8.24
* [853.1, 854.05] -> 0.09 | 7.55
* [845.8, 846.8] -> -0.01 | 8.5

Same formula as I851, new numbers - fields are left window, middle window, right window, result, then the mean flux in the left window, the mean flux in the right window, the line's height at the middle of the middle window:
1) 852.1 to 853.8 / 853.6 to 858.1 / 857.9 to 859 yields 0.05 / 8.1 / 8.2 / 8.15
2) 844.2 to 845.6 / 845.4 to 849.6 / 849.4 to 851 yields -0.04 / 8.53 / 7.75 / 8.14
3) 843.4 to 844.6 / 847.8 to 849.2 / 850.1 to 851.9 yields -0.02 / 8.34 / 8.27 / 8.29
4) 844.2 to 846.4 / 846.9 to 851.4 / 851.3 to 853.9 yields 0.01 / 8.5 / 8.09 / 8.29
